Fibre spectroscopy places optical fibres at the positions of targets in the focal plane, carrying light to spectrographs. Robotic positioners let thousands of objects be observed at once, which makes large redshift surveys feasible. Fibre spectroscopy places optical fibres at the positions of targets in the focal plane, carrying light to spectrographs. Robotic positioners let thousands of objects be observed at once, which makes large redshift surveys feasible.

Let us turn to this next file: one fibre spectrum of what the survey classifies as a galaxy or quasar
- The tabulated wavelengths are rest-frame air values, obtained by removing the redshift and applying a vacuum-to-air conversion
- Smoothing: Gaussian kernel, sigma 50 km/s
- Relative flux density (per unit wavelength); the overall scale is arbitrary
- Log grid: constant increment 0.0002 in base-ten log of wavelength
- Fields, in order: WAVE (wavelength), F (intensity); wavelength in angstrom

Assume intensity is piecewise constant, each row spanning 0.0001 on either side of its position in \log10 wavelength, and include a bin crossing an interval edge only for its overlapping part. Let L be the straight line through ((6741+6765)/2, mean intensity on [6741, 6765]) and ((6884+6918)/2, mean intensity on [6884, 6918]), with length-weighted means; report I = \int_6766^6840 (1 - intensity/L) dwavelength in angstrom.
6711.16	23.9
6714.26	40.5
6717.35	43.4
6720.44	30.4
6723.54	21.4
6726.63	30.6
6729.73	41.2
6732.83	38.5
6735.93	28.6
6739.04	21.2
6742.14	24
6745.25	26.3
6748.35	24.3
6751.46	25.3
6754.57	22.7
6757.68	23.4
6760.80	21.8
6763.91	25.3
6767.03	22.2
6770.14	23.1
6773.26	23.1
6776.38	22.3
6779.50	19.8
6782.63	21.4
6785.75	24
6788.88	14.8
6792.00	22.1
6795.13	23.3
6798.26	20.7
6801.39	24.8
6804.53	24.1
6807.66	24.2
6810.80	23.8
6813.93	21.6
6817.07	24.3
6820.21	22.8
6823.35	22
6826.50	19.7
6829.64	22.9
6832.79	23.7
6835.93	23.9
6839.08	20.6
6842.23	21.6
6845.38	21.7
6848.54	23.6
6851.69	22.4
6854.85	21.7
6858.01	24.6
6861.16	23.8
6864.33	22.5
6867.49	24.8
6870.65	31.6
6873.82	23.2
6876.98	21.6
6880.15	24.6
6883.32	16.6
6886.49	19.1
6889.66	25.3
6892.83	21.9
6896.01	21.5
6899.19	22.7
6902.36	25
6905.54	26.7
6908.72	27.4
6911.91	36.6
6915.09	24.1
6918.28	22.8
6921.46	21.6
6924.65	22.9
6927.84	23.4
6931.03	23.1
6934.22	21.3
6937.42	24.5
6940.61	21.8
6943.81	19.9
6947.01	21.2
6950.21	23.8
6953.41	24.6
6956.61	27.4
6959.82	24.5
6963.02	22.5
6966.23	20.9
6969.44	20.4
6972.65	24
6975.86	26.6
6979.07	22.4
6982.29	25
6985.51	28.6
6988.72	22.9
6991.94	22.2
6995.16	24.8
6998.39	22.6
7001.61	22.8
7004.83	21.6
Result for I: 6.1 angstrom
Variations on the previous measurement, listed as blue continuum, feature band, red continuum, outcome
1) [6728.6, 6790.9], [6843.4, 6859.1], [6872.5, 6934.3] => 0.8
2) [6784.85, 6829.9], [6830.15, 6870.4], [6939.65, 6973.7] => -1.3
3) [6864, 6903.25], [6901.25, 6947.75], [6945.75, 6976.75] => -1.7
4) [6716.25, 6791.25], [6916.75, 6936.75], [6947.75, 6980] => 1.2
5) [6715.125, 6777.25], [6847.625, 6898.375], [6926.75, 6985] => 3.6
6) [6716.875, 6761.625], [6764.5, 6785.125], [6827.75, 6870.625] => 3.3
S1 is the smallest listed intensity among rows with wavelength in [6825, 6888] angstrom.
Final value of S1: 16.6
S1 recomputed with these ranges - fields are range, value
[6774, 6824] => 14.8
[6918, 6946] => 19.9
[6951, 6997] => 20.4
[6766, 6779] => 22.2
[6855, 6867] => 22.5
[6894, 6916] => 21.5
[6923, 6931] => 22.9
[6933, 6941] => 21.3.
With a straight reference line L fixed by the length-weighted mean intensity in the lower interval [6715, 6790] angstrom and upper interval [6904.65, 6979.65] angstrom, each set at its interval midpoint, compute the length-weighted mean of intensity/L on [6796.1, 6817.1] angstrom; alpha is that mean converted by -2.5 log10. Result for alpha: 0.09 mag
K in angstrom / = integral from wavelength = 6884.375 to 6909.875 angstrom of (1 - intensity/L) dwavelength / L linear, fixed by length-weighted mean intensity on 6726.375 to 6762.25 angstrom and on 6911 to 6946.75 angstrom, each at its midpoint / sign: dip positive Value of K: 0.6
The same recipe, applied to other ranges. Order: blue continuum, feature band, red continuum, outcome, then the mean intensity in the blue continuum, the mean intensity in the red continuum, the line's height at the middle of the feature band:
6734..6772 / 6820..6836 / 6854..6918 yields 1.2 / 24.2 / 24.3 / 24.2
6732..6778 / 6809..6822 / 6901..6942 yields 0.8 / 24.6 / 24.7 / 24.6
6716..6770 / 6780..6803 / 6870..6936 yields 4.2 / 27.5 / 23.8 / 26.4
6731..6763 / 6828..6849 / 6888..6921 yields 2.4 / 25.7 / 25.3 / 25.5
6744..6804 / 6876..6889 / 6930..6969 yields 1.2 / 22.7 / 22.9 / 22.8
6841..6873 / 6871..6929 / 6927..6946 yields -2.4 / 23.8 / 22.3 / 23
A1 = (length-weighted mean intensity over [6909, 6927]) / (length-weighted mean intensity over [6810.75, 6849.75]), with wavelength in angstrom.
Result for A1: 1.1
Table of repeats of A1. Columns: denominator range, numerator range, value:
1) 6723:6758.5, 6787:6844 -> 0.81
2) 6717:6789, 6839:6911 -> 0.91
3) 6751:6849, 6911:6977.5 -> 1.05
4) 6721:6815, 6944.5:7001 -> 0.97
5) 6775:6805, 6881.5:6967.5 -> 1.08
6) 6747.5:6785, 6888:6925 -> 1.09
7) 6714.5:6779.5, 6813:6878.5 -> 0.85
